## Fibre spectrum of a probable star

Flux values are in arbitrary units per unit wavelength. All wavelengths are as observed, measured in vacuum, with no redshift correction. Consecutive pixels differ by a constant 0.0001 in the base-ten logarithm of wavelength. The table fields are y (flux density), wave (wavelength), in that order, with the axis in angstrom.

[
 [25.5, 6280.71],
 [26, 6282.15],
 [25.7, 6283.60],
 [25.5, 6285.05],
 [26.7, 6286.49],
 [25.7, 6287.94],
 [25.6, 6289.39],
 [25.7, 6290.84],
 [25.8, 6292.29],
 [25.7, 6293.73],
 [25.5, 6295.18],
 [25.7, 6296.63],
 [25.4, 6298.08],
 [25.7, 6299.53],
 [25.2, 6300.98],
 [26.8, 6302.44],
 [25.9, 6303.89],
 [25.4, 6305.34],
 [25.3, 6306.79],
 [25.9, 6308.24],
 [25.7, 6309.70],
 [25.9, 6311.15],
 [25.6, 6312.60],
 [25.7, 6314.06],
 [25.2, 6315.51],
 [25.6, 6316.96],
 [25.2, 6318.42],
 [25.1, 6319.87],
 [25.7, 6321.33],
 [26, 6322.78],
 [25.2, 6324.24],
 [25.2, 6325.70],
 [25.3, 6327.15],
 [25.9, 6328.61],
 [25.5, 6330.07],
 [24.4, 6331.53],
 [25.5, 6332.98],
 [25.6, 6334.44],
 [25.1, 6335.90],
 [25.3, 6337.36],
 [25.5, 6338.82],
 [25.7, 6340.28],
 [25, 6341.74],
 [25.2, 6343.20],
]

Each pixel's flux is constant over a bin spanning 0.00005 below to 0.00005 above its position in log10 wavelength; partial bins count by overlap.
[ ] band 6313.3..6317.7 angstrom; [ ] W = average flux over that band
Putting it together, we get 25.5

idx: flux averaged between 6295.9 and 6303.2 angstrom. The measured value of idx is 25.7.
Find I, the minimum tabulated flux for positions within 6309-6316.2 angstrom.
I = 25.2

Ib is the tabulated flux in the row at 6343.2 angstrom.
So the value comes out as 25.2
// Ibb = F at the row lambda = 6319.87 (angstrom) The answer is 25.1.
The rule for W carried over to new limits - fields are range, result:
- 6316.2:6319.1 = 25.4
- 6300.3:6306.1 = 25.8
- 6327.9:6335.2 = 25.4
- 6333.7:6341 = 25.4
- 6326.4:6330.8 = 25.6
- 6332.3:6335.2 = 25.5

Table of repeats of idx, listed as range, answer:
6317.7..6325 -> 25.4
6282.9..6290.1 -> 25.8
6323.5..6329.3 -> 25.4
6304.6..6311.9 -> 25.7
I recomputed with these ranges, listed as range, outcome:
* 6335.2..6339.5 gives 25.1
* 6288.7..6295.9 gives 25.5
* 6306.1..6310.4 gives 25.3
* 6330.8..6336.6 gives 24.4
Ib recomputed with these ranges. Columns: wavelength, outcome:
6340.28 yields 25.7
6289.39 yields 25.6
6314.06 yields 25.7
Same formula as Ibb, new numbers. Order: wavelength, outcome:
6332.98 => 25.5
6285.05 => 25.5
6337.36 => 25.3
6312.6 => 25.6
